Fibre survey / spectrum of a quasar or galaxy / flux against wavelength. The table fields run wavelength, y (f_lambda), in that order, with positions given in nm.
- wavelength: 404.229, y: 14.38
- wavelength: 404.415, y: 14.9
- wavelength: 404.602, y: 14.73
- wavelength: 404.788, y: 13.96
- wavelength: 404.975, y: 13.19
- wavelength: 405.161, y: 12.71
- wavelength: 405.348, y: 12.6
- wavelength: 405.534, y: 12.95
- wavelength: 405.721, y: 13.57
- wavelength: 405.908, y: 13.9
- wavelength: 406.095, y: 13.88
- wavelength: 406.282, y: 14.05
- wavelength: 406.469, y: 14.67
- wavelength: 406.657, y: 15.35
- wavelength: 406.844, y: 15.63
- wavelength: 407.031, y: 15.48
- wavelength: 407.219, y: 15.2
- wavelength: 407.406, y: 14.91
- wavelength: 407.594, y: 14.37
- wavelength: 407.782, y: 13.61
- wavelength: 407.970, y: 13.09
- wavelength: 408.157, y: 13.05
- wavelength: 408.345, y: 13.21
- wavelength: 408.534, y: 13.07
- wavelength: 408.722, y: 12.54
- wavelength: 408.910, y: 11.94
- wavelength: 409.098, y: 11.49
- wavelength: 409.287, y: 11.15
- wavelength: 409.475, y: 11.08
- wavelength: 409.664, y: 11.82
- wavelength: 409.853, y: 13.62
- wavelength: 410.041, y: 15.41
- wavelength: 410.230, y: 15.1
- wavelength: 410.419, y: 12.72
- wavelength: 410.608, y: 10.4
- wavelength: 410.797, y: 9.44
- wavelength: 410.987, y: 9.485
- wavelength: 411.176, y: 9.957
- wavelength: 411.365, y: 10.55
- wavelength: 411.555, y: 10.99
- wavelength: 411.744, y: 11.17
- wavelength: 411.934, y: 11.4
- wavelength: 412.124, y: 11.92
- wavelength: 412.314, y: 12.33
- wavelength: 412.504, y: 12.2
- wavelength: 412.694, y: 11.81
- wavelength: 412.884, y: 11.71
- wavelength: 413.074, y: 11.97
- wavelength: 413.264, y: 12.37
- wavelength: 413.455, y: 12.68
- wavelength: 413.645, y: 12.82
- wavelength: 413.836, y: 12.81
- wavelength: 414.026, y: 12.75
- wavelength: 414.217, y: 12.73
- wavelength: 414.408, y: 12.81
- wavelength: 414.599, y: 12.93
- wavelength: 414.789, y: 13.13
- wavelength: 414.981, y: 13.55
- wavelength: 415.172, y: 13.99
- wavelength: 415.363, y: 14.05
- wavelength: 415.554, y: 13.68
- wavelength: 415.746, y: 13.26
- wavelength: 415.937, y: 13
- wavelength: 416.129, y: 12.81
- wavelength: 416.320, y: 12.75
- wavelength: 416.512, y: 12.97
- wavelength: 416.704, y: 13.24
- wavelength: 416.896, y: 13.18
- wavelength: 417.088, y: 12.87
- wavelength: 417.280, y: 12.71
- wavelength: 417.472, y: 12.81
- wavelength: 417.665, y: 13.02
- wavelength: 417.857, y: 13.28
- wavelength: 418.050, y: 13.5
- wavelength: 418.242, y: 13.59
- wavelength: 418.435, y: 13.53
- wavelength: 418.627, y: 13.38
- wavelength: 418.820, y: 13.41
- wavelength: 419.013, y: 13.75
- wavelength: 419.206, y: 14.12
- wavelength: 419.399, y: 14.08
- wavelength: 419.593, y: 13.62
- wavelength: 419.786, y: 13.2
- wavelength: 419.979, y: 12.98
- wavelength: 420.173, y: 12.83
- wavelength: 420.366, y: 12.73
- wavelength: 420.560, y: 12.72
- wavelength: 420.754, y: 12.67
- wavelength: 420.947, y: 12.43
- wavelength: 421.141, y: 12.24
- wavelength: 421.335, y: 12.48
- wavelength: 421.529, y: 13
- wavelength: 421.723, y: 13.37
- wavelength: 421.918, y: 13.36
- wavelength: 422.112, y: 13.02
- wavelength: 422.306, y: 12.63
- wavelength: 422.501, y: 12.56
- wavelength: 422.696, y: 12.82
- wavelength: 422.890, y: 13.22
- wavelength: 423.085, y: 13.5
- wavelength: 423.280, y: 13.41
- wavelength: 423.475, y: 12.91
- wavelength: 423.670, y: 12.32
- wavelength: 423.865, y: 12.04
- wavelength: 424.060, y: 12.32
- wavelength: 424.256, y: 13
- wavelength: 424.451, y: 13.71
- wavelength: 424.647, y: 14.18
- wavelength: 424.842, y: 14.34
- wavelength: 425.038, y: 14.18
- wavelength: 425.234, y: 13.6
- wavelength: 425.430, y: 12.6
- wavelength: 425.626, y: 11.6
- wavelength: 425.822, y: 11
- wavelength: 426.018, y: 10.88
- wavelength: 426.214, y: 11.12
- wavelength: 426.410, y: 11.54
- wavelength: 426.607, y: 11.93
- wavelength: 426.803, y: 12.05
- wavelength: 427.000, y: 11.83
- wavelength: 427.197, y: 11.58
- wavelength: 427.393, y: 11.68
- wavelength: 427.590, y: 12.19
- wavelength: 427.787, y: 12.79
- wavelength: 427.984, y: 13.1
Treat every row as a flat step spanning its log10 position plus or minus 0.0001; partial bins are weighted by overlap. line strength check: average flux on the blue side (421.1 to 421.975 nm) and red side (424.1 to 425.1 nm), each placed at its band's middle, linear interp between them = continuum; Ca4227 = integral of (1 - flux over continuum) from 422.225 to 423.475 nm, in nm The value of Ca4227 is 0.02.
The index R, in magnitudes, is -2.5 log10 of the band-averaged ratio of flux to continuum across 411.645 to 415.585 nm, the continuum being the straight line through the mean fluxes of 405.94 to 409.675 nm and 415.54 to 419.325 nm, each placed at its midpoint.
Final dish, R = 0.06 mag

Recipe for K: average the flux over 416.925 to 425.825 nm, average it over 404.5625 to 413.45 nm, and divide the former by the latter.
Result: 1.02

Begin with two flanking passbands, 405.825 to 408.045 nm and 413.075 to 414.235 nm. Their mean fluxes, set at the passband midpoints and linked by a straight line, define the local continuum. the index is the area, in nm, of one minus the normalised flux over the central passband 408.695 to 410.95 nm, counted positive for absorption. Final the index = 0.26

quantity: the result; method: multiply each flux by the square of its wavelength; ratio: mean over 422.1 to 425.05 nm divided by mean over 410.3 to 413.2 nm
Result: 1.2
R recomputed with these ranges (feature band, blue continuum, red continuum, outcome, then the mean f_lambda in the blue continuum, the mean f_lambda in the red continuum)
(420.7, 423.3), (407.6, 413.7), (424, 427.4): -0.05 mag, 12.1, 12.4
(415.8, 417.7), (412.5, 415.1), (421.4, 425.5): -0.01 mag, 12.6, 13.1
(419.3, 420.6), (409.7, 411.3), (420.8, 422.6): -0.04 mag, 12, 12.8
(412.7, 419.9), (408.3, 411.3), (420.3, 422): -0.06 mag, 12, 12.8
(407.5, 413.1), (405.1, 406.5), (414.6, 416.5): 0.11 mag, 13.5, 13.3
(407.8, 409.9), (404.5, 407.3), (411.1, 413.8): 0.06 mag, 14.1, 11.7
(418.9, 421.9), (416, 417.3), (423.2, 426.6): -0.02 mag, 12.9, 12.6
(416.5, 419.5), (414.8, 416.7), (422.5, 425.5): -0.01 mag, 13.3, 13.2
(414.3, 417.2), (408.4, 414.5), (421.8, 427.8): -0.09 mag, 12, 12.6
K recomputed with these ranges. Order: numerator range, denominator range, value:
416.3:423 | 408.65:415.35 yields 1.08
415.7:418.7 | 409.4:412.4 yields 1.12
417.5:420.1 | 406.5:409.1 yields 0.97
